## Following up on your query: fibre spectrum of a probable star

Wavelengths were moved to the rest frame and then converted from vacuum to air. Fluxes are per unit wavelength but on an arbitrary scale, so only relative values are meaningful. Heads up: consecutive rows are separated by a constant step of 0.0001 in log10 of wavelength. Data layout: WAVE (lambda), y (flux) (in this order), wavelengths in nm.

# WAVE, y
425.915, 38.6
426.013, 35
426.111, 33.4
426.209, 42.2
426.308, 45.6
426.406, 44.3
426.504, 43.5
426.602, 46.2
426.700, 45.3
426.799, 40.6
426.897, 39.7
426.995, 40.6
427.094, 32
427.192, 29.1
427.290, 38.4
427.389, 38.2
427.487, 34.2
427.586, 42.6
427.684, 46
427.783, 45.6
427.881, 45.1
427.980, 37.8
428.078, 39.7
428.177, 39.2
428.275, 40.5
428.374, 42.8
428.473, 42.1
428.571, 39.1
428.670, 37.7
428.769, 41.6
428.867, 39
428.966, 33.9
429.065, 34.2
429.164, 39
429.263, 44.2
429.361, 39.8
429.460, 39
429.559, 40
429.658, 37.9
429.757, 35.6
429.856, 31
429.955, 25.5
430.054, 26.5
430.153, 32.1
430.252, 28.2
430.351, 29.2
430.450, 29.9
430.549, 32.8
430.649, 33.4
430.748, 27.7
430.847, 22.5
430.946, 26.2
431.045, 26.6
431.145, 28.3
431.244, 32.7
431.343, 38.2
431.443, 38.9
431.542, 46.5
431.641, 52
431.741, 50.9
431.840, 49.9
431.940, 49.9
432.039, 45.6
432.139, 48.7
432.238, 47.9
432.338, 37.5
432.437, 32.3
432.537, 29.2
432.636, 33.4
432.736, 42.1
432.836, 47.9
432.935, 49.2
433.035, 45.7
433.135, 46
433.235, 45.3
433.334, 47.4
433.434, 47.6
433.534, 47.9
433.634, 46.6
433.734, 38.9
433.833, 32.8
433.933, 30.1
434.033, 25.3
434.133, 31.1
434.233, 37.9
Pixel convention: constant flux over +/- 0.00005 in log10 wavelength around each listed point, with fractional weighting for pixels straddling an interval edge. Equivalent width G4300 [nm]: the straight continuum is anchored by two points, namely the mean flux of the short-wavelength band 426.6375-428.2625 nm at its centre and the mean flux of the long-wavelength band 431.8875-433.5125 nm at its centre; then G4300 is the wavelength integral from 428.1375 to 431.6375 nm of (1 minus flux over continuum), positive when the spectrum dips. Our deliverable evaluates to 0.53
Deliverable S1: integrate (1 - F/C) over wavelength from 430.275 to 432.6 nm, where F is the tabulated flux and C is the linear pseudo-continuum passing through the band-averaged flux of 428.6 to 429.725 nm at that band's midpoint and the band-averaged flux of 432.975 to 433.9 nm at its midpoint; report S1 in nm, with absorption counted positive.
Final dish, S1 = 0.25 nm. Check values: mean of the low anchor 38.7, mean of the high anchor 44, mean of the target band 37.1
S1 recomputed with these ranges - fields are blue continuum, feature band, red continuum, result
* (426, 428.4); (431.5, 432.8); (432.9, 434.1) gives -0.07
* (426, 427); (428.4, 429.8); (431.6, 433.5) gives 0.13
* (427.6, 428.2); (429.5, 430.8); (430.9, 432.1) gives 0.31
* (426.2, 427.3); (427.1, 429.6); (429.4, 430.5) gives -0.21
